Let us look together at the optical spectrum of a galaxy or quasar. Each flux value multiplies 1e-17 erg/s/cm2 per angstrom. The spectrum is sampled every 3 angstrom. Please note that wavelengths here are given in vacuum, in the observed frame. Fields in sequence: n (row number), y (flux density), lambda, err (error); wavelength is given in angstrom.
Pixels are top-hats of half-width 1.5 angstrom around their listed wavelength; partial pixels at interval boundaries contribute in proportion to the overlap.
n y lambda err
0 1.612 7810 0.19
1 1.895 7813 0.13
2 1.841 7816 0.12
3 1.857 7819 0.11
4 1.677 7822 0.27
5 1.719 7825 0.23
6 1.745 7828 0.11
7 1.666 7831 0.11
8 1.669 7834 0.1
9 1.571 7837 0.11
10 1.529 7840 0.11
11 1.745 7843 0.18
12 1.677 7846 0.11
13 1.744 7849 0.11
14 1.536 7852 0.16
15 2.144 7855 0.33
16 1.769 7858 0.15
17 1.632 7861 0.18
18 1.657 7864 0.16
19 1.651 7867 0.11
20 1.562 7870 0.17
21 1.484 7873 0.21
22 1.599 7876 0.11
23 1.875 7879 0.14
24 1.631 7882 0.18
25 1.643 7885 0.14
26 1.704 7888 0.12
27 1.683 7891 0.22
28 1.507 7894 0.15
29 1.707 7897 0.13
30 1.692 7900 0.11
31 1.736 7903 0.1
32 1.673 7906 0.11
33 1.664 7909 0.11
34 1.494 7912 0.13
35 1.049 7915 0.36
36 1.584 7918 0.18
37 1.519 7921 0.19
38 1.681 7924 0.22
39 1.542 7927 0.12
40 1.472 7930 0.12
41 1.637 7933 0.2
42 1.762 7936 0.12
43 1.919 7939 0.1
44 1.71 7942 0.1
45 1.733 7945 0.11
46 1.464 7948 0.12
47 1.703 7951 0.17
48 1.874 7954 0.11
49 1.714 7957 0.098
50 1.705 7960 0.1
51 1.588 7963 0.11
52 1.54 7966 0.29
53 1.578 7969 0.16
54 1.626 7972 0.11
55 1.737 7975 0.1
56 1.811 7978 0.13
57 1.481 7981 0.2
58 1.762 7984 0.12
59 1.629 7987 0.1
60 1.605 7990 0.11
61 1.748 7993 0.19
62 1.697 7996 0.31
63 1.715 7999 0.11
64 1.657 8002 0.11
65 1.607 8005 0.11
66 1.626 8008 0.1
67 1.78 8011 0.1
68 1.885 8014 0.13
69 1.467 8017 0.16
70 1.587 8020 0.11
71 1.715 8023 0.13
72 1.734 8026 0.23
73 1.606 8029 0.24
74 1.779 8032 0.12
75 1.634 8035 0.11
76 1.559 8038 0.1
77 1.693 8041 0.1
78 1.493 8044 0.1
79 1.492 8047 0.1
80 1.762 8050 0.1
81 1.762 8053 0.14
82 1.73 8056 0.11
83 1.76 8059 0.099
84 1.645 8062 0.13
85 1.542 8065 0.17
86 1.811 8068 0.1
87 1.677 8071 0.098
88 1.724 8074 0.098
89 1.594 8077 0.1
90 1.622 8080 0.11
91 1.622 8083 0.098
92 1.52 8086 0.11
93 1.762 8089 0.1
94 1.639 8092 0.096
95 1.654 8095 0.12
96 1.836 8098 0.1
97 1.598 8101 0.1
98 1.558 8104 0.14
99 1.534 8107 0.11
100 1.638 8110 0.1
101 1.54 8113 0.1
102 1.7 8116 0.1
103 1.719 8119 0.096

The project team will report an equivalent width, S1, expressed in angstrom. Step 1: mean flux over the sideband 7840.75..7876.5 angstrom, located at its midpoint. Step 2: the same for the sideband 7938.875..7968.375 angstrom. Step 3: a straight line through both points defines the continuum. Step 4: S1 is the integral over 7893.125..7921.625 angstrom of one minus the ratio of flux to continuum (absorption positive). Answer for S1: 2.0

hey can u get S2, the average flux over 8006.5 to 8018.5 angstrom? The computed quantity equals 1.69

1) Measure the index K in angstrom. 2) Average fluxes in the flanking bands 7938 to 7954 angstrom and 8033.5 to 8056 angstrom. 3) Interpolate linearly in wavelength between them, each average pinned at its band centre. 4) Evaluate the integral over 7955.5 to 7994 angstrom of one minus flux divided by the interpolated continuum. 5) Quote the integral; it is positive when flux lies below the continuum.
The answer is 0.8 angstrom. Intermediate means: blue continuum 1.71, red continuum 1.63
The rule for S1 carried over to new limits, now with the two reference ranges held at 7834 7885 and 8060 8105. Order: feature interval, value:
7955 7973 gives 0.4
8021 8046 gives 0.2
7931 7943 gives -0.6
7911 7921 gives 1.7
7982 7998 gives -0.2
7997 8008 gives 0.0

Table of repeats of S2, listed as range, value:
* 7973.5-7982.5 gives 1.68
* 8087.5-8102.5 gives 1.7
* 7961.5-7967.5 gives 1.56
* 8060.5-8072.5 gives 1.67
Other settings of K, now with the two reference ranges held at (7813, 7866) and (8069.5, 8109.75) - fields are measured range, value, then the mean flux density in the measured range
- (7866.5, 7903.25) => 1.2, 1.65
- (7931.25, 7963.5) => -0.5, 1.71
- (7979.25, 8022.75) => 0.2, 1.66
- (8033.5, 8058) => 0.2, 1.64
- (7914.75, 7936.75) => 1.9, 1.55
